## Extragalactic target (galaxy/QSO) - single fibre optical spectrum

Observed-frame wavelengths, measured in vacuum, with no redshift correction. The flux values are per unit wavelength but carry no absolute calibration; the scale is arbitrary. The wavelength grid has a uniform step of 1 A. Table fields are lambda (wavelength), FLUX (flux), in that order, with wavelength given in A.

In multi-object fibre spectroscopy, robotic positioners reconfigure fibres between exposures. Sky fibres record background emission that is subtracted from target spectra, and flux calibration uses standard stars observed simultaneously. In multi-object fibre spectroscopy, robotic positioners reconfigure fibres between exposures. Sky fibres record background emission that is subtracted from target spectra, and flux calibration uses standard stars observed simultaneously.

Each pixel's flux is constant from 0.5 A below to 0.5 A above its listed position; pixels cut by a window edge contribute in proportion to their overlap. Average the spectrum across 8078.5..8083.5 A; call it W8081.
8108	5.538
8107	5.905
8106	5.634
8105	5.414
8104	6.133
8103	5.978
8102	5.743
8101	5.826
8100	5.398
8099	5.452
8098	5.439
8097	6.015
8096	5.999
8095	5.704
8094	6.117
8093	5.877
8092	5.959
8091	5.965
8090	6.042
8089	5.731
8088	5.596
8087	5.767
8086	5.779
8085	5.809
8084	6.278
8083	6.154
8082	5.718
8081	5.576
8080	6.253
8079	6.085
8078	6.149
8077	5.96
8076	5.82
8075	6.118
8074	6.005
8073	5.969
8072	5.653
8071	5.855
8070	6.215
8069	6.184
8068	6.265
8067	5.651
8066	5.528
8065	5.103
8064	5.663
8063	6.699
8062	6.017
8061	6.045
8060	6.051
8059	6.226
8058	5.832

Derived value 5.96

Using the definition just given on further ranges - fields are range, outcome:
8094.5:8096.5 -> 5.85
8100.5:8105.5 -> 5.82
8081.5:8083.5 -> 5.94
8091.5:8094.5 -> 5.98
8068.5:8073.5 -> 5.98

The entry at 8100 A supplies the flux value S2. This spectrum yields 5.398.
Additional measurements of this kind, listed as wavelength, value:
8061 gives 6.045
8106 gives 5.634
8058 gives 5.832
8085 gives 5.809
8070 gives 6.215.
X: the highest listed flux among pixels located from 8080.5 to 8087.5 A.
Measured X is 6.278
